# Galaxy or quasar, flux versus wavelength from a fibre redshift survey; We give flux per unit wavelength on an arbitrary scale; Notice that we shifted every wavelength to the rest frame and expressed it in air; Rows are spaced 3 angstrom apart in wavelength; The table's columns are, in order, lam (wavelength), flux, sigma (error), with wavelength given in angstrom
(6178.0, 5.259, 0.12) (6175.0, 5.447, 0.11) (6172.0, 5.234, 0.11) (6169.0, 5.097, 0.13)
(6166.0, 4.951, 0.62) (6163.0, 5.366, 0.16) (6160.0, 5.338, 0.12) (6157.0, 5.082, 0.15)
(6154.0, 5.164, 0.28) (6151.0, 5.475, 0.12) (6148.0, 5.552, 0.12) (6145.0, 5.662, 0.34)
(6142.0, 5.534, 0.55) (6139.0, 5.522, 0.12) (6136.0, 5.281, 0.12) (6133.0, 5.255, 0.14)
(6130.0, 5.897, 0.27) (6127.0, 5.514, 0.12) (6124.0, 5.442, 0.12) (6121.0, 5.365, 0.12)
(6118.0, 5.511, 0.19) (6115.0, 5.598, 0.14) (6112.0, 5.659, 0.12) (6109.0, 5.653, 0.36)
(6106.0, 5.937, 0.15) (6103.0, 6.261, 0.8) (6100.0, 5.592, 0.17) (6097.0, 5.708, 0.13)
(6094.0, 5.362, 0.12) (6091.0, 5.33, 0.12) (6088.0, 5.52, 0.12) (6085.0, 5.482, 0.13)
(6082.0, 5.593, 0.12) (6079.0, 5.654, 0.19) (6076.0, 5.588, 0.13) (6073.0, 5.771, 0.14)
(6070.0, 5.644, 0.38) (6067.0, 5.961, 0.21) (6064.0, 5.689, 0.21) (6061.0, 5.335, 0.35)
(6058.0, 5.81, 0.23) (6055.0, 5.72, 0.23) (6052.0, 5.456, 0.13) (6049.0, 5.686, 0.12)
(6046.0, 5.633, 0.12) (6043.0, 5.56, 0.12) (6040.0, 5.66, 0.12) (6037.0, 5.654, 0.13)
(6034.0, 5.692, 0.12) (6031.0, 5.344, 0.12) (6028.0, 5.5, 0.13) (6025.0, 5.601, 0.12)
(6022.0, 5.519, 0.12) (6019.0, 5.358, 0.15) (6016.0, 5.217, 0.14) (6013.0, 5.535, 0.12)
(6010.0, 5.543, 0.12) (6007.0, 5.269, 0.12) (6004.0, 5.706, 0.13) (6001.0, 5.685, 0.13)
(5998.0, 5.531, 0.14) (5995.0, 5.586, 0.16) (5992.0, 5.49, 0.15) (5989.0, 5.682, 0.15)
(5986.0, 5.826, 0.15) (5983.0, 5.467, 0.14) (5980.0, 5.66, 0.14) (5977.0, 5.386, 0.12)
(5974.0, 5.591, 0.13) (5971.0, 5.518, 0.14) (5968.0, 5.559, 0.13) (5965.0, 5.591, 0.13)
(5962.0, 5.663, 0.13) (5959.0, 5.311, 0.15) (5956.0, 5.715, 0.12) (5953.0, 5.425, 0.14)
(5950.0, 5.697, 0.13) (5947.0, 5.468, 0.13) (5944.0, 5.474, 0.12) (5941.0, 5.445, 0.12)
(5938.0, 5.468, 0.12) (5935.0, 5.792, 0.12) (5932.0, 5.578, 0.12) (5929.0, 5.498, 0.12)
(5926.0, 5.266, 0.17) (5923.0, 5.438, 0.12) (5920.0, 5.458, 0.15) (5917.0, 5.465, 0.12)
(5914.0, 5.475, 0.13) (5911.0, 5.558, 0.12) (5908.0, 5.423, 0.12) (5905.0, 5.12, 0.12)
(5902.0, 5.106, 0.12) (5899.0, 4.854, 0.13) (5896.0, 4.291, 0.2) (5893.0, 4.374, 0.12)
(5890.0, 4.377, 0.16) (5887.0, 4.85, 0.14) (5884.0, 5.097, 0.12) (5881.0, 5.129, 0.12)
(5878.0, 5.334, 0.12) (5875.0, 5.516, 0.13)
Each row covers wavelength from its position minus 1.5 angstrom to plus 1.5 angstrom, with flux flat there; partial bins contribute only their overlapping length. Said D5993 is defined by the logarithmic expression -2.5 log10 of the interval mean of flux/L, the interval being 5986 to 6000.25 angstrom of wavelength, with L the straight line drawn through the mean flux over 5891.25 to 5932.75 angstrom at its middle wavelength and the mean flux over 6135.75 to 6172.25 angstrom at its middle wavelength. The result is -0.07 mag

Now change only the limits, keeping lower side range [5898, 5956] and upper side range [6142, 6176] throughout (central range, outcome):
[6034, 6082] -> -0.057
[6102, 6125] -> -0.066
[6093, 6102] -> -0.051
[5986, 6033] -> -0.025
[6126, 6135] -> -0.043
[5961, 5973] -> -0.033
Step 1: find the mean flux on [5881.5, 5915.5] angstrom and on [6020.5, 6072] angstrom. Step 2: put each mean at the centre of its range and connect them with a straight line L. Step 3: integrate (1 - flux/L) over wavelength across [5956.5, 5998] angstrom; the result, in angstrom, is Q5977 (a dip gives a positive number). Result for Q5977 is -2.0 angstrom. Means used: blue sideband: 4.96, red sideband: 5.62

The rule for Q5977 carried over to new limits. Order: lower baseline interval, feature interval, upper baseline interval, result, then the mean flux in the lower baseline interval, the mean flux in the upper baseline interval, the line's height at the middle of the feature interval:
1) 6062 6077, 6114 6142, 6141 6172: -0.2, 5.72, 5.31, 5.45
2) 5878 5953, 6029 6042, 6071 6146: -0.3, 5.24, 5.59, 5.46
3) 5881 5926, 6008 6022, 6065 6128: -0.1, 5.07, 5.63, 5.39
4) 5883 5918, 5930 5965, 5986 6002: -1.6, 4.99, 5.61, 5.3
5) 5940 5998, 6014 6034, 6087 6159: 0.4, 5.56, 5.54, 5.55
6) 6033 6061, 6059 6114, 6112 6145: -0.8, 5.63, 5.51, 5.57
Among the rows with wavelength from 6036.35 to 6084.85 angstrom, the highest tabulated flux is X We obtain 5.961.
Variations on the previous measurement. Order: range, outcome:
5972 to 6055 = 5.826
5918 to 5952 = 5.792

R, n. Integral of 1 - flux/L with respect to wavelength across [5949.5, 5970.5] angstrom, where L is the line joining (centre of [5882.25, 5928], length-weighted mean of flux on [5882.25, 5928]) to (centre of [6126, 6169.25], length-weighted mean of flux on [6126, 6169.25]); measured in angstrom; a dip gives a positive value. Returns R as -1.7 angstrom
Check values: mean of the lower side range 5.08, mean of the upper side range 5.39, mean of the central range 5.56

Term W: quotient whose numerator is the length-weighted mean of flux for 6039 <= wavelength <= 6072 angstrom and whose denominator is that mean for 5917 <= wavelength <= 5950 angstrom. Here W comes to 1.03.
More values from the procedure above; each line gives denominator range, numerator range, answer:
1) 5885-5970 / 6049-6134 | 1.06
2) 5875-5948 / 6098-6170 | 1.05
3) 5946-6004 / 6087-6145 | 1.00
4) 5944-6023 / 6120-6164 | 0.98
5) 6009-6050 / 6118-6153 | 0.99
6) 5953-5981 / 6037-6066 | 1.01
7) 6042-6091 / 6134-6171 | 0.95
